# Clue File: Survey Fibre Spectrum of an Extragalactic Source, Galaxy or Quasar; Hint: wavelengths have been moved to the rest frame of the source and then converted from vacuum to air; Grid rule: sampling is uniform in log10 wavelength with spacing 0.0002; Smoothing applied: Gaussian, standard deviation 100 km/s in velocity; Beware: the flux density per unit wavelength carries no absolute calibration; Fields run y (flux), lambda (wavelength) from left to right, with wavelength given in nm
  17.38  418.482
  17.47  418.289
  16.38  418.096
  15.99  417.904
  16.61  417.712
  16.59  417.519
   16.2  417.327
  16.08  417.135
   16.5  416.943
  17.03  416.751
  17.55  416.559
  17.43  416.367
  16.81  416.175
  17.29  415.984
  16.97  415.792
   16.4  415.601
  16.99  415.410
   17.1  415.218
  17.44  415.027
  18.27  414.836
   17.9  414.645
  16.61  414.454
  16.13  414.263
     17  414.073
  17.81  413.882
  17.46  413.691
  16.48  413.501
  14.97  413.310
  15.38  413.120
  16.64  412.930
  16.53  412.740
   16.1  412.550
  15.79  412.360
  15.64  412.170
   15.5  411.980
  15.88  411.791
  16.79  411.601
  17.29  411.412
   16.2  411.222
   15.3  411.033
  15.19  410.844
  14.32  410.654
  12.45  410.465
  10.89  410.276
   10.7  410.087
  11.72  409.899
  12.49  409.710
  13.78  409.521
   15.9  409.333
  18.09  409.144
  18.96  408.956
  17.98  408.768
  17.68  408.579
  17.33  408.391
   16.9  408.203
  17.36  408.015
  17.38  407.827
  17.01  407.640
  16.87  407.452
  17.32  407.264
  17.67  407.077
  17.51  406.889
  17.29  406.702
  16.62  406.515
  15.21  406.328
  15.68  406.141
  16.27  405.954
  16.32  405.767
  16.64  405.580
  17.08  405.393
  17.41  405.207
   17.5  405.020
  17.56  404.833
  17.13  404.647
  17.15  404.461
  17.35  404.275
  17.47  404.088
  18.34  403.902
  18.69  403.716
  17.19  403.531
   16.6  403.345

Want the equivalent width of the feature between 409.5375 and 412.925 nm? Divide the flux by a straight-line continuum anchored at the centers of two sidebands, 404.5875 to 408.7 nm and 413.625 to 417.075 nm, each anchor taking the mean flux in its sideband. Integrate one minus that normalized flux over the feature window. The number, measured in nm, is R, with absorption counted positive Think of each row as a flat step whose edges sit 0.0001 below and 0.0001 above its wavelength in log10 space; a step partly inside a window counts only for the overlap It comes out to 0.48 nm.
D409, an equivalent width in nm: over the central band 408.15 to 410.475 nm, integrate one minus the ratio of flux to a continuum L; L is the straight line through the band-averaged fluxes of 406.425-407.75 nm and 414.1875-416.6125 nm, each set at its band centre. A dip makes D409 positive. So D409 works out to 0.29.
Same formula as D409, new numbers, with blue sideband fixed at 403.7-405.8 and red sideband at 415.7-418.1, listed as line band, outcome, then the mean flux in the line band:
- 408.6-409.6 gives 0.01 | 17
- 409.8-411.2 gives 0.32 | 13.1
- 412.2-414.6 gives 0.07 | 16.4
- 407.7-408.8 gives -0.01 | 17.4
